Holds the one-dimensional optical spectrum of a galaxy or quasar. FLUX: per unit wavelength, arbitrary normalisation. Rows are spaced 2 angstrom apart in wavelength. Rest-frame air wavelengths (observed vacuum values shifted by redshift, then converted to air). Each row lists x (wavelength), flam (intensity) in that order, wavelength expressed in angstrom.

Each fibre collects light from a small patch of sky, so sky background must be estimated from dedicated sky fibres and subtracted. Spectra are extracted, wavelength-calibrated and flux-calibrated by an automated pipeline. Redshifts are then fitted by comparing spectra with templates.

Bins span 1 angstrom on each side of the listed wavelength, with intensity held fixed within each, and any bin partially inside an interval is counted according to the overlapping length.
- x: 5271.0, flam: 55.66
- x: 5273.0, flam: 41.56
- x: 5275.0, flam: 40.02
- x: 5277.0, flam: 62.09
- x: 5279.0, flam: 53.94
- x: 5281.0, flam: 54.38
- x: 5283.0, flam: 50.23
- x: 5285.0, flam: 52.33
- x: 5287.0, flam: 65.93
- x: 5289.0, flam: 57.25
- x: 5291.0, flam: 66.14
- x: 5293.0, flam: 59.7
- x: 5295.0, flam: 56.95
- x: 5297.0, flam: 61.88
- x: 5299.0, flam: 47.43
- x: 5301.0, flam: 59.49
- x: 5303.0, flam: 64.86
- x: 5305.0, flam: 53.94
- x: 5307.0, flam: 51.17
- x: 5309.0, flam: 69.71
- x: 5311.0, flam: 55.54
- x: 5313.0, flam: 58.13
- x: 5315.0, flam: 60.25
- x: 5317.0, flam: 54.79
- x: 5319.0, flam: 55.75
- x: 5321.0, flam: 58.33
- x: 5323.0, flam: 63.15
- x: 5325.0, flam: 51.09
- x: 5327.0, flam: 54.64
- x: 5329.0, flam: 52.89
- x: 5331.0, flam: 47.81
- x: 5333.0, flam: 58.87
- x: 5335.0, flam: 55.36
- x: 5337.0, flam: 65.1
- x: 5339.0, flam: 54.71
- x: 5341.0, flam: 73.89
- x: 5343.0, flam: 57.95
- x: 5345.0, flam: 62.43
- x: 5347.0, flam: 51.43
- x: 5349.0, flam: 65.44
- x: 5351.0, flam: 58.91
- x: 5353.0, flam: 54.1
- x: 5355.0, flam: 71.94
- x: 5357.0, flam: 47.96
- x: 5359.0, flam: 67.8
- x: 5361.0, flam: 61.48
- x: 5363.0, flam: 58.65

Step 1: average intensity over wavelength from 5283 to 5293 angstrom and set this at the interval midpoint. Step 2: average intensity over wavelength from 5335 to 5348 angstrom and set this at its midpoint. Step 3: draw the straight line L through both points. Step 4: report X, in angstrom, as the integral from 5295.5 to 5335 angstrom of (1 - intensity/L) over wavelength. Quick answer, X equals 2.1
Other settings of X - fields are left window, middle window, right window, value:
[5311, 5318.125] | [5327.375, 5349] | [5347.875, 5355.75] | 0.8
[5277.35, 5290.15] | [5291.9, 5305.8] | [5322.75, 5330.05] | -0.6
